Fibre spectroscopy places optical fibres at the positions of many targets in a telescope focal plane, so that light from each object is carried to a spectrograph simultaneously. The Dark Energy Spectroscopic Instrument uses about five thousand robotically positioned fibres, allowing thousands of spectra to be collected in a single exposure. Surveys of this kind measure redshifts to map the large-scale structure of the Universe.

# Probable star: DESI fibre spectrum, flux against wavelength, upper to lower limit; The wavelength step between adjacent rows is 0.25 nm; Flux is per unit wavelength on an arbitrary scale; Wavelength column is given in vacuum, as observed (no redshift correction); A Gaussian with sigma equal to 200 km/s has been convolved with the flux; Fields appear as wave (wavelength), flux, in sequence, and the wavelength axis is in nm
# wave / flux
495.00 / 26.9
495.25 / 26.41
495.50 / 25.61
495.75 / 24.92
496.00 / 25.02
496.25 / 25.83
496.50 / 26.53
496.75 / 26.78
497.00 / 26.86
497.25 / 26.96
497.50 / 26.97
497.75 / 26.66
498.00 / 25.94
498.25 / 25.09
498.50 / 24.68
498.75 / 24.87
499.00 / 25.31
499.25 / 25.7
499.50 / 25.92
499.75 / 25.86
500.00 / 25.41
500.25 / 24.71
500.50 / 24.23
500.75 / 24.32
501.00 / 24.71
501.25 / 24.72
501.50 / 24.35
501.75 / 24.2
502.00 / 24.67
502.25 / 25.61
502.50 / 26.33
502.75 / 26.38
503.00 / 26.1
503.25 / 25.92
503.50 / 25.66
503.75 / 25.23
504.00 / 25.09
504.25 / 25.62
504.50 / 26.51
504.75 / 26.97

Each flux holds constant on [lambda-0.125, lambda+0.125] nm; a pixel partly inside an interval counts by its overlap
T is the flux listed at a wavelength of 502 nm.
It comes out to 24.67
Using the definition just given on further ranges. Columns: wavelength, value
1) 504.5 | 26.51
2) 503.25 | 25.92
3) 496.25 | 25.83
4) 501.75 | 24.2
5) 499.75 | 25.86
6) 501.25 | 24.72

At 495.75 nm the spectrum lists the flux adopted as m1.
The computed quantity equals 24.92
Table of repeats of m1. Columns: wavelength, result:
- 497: 26.86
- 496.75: 26.78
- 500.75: 24.32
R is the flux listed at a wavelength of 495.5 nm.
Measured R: 25.61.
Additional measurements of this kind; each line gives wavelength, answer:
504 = 25.09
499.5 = 25.92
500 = 25.41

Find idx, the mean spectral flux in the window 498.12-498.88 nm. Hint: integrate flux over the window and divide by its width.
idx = 24.9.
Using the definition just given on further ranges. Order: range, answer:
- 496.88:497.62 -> 26.9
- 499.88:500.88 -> 24.7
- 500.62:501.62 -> 24.5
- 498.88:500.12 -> 25.6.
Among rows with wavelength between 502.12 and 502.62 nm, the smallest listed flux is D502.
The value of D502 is 25.61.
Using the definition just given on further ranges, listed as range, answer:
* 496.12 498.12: 25.83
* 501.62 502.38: 24.2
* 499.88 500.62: 24.23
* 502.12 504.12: 25.09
